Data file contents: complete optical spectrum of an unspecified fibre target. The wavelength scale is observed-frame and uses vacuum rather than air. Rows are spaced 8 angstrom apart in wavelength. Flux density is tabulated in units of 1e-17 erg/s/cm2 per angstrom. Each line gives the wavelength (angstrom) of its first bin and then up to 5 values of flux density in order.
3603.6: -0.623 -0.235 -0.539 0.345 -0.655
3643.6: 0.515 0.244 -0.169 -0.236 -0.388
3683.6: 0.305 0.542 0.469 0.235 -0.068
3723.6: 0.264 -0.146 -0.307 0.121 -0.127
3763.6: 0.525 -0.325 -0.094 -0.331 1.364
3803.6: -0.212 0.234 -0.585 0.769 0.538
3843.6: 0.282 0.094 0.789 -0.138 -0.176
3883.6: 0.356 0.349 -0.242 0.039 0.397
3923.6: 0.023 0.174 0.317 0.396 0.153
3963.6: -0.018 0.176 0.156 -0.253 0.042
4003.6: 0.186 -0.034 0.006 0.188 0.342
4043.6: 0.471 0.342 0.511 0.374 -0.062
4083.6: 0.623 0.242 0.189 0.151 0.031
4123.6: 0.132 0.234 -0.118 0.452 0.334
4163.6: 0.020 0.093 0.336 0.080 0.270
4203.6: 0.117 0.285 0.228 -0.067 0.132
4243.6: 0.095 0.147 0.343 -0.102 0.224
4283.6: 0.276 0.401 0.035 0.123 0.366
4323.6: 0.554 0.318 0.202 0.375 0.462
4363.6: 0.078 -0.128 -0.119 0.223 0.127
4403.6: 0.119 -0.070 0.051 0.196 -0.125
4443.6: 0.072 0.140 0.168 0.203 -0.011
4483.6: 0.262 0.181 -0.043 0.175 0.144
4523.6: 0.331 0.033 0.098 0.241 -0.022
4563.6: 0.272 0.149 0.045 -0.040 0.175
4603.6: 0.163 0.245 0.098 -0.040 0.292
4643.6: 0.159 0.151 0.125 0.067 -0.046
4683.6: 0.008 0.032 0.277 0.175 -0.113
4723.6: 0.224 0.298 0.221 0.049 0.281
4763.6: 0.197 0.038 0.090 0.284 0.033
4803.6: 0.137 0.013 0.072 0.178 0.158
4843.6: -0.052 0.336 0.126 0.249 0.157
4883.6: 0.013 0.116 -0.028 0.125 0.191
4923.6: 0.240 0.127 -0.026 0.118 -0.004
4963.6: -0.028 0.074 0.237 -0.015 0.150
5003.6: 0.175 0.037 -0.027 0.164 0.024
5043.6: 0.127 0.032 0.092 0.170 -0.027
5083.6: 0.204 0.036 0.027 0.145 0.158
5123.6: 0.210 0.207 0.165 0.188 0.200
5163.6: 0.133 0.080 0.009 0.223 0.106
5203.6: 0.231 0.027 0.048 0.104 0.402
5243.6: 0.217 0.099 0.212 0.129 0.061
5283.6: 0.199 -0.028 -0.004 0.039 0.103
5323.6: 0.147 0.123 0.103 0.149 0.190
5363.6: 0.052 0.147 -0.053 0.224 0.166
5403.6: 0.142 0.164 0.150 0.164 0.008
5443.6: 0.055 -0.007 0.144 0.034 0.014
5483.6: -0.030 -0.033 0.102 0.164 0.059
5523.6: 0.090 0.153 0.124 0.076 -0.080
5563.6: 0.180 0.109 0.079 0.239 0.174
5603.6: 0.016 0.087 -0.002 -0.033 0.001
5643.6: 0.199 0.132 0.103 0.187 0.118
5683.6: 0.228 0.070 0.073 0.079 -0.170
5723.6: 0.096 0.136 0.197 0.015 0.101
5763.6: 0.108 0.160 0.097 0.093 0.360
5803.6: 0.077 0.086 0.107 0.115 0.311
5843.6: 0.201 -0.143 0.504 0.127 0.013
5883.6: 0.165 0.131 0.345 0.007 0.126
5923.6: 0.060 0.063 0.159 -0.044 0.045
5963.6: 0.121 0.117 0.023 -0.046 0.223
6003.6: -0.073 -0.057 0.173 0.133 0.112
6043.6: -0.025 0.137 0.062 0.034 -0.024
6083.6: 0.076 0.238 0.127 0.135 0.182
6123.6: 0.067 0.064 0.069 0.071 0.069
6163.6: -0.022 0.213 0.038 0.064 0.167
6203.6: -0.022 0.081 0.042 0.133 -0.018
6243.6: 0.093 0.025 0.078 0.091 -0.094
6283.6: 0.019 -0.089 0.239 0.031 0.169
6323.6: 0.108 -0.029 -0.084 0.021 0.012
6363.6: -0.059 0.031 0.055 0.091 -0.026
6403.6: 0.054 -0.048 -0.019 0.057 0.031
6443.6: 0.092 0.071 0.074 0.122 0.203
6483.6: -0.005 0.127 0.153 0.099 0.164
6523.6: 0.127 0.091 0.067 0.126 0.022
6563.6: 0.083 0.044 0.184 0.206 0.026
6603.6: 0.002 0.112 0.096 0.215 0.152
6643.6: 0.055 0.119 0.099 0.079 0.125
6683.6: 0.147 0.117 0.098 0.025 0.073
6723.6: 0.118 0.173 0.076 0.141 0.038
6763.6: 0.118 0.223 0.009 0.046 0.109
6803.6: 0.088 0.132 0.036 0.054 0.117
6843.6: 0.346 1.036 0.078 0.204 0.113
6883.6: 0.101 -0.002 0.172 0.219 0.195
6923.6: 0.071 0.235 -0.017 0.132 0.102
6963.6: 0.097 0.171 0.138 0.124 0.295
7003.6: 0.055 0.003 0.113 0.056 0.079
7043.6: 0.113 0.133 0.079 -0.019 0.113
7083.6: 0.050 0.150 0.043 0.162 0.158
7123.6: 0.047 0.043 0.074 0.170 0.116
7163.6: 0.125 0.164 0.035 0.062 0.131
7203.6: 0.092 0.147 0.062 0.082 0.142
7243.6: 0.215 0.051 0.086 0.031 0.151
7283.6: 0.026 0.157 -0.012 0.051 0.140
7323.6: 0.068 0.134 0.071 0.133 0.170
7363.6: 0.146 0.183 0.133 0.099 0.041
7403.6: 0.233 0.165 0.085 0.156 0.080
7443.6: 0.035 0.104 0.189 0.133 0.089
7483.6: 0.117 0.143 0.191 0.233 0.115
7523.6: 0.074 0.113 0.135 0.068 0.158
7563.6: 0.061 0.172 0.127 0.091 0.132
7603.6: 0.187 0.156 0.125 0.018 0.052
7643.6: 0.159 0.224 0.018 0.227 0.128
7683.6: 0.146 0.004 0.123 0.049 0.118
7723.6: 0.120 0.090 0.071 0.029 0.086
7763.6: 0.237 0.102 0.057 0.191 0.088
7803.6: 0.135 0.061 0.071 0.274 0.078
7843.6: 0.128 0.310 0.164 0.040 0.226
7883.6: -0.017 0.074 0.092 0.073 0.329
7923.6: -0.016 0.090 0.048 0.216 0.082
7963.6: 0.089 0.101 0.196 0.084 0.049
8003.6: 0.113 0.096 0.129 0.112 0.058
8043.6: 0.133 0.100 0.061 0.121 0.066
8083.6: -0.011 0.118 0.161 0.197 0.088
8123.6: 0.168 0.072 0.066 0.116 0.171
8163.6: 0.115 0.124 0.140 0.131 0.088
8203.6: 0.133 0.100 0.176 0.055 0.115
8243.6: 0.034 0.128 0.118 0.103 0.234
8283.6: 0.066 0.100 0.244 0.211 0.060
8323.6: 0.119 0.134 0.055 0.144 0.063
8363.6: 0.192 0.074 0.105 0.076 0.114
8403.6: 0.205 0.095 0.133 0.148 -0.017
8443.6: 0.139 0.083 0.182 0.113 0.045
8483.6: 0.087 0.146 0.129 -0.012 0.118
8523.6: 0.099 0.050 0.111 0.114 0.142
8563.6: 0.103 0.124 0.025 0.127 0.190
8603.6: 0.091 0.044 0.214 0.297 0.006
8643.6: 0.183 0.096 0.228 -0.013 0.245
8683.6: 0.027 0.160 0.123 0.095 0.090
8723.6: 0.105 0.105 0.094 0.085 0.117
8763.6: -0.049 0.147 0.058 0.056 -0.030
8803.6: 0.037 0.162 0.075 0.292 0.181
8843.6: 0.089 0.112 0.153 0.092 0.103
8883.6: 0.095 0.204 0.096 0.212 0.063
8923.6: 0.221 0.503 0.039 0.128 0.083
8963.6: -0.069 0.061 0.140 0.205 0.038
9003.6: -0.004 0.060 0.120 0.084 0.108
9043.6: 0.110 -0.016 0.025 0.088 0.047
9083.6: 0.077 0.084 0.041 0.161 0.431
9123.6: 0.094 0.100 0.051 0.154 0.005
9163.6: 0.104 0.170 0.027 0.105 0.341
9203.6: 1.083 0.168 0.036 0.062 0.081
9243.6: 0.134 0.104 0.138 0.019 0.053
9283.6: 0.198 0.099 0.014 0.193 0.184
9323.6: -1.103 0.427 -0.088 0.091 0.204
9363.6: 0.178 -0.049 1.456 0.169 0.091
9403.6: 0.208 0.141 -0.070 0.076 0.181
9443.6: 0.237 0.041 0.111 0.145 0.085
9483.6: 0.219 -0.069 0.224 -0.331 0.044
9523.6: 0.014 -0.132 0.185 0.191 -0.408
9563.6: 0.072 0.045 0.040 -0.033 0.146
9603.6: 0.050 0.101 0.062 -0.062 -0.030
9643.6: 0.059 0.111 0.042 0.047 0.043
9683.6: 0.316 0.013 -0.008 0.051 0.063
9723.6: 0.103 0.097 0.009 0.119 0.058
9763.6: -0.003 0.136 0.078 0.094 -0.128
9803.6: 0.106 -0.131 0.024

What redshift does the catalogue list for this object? 0.84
